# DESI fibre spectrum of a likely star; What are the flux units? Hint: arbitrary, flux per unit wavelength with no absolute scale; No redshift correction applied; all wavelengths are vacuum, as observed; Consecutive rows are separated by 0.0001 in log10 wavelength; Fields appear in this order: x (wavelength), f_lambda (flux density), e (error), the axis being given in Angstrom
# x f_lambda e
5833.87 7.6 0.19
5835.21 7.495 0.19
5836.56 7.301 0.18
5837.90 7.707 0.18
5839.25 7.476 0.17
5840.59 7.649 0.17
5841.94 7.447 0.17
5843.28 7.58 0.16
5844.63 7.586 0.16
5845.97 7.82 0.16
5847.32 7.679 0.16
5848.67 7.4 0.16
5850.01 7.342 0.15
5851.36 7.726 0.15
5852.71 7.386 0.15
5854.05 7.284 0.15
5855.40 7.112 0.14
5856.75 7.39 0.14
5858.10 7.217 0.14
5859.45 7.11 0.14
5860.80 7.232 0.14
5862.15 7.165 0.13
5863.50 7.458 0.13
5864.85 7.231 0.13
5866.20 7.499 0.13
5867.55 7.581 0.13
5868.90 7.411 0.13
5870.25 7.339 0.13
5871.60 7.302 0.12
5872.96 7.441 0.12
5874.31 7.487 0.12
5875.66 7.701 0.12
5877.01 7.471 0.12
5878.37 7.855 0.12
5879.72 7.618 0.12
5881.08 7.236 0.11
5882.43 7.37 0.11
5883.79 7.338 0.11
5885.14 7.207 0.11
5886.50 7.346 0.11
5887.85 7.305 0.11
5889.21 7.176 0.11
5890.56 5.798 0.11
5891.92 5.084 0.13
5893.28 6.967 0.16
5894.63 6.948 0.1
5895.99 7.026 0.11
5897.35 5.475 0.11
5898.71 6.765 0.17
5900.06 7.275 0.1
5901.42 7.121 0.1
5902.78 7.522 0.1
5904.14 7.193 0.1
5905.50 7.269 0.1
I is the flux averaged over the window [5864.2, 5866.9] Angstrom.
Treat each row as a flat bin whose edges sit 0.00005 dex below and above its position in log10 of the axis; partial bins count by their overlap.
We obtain 7.37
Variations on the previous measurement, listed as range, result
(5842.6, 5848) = 7.67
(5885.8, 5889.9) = 7.27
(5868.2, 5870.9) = 7.38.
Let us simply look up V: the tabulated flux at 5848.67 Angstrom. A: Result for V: 7.4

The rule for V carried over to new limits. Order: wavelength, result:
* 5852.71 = 7.386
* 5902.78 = 7.522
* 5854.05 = 7.284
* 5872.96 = 7.441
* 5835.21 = 7.495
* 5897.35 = 5.475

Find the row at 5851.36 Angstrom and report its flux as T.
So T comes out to 7.726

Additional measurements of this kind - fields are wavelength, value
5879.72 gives 7.618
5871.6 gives 7.302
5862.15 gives 7.165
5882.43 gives 7.37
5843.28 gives 7.58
